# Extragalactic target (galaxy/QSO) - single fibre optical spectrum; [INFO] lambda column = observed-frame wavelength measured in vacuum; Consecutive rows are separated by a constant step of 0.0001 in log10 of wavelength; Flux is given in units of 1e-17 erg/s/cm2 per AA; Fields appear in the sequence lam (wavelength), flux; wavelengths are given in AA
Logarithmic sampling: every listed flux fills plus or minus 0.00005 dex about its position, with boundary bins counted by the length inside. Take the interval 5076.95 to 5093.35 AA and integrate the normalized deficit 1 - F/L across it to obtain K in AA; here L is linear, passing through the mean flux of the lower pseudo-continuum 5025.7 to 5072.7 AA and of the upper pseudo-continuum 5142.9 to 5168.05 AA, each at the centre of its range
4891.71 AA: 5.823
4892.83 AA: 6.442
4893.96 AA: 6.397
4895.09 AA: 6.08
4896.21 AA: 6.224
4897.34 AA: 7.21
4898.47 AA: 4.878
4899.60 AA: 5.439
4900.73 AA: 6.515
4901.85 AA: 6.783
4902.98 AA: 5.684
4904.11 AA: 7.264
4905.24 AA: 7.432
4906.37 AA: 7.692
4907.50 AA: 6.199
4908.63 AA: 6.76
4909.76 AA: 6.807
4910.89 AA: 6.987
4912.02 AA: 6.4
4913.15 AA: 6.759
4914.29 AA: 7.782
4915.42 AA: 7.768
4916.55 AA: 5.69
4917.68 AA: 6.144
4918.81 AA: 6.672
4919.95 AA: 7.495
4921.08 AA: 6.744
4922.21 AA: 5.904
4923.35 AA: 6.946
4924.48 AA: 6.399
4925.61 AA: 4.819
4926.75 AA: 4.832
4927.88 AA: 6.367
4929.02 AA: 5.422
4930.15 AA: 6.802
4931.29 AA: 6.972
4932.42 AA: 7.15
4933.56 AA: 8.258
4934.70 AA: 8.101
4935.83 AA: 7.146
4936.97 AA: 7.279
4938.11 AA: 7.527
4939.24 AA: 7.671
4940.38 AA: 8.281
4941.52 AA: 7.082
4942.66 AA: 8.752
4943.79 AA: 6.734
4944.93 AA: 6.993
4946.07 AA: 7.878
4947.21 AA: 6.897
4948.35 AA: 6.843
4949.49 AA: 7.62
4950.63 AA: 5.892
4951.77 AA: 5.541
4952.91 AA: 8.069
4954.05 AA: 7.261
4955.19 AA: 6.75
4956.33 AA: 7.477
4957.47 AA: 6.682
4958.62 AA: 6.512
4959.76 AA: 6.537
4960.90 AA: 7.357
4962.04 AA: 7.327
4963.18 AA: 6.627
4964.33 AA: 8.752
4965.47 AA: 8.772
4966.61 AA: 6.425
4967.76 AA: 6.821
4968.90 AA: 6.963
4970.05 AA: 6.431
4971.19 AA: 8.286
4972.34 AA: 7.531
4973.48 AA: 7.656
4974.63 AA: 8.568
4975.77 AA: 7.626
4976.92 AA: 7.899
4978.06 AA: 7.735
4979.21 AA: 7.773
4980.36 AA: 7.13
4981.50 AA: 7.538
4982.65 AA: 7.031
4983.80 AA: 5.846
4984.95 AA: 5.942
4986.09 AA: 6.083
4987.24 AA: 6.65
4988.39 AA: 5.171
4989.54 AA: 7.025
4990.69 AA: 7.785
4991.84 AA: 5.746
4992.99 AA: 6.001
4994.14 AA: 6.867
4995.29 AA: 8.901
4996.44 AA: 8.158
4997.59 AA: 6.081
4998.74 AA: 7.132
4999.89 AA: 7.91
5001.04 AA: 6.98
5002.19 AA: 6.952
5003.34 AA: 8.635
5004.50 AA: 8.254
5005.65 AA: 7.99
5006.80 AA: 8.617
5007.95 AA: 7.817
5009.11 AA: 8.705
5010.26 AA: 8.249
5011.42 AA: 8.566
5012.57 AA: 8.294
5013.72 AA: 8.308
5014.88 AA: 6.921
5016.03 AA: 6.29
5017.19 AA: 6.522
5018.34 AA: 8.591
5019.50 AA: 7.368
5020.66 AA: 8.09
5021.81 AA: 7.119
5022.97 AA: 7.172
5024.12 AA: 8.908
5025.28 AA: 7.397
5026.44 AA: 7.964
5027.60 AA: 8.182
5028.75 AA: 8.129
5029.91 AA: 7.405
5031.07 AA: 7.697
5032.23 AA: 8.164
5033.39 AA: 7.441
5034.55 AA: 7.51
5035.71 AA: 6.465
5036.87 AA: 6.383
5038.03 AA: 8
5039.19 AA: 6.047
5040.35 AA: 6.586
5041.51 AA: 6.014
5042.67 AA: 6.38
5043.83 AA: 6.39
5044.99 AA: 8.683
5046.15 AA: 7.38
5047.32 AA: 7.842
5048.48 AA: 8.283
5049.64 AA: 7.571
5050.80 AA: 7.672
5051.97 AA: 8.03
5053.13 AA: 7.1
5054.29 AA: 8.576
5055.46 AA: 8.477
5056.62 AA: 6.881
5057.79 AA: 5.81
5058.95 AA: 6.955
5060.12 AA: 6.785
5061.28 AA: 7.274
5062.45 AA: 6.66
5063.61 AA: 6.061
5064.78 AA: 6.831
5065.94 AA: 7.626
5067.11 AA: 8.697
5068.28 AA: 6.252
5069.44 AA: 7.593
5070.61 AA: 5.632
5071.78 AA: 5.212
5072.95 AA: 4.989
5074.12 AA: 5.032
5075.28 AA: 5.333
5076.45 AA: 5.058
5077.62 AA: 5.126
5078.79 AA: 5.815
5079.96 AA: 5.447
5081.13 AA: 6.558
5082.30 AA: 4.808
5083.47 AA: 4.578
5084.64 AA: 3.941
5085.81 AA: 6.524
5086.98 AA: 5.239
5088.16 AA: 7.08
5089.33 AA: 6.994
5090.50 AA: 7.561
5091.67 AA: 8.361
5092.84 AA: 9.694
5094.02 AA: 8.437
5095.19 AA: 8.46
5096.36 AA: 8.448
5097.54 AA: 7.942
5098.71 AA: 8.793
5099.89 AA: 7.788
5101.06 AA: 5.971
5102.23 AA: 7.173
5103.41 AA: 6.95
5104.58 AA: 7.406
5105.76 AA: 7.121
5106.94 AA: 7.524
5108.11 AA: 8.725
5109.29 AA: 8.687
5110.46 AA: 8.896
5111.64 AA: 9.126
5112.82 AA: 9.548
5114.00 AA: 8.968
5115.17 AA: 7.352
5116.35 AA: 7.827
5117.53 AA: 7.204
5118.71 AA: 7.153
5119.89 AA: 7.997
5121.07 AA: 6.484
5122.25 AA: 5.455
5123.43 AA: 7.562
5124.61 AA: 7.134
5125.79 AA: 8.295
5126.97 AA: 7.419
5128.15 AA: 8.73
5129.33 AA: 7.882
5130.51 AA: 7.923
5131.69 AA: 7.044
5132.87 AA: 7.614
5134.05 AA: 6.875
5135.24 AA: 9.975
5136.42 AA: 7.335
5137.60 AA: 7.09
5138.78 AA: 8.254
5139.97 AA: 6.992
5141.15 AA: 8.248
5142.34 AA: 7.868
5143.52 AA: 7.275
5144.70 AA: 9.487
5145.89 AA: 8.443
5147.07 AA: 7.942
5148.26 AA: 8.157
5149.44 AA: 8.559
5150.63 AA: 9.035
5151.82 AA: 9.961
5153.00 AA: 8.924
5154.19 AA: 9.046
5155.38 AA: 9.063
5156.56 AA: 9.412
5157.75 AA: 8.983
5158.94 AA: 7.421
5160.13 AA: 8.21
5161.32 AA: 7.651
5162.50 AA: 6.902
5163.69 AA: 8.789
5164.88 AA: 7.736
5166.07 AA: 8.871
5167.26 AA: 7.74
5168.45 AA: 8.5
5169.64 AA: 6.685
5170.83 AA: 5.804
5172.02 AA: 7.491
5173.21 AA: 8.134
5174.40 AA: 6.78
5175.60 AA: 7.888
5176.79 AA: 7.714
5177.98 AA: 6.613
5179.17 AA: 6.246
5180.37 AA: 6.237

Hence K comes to 2.99 AA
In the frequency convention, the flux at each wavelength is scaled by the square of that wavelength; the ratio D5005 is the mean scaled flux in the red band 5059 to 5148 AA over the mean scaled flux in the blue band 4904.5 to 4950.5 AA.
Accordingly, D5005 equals 1.12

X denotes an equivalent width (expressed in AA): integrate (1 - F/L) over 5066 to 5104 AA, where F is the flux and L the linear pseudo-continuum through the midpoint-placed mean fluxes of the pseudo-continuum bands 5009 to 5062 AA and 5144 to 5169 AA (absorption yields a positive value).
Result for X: 6.2 AA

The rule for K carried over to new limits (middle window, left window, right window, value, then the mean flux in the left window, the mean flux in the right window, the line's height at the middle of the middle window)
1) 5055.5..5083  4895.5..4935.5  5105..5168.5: 5.0 AA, 6.61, 8.08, 7.63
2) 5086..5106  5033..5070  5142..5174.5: 0.0 AA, 7.2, 8.2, 7.61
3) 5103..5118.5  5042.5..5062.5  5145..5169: -0.2 AA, 7.41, 8.48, 8.01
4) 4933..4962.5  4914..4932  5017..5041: -2.6 AA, 6.41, 7.49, 6.66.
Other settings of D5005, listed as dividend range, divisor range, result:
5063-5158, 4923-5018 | 1.09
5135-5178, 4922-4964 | 1.26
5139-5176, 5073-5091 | 1.48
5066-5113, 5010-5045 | 0.96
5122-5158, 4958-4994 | 1.23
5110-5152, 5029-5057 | 1.11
